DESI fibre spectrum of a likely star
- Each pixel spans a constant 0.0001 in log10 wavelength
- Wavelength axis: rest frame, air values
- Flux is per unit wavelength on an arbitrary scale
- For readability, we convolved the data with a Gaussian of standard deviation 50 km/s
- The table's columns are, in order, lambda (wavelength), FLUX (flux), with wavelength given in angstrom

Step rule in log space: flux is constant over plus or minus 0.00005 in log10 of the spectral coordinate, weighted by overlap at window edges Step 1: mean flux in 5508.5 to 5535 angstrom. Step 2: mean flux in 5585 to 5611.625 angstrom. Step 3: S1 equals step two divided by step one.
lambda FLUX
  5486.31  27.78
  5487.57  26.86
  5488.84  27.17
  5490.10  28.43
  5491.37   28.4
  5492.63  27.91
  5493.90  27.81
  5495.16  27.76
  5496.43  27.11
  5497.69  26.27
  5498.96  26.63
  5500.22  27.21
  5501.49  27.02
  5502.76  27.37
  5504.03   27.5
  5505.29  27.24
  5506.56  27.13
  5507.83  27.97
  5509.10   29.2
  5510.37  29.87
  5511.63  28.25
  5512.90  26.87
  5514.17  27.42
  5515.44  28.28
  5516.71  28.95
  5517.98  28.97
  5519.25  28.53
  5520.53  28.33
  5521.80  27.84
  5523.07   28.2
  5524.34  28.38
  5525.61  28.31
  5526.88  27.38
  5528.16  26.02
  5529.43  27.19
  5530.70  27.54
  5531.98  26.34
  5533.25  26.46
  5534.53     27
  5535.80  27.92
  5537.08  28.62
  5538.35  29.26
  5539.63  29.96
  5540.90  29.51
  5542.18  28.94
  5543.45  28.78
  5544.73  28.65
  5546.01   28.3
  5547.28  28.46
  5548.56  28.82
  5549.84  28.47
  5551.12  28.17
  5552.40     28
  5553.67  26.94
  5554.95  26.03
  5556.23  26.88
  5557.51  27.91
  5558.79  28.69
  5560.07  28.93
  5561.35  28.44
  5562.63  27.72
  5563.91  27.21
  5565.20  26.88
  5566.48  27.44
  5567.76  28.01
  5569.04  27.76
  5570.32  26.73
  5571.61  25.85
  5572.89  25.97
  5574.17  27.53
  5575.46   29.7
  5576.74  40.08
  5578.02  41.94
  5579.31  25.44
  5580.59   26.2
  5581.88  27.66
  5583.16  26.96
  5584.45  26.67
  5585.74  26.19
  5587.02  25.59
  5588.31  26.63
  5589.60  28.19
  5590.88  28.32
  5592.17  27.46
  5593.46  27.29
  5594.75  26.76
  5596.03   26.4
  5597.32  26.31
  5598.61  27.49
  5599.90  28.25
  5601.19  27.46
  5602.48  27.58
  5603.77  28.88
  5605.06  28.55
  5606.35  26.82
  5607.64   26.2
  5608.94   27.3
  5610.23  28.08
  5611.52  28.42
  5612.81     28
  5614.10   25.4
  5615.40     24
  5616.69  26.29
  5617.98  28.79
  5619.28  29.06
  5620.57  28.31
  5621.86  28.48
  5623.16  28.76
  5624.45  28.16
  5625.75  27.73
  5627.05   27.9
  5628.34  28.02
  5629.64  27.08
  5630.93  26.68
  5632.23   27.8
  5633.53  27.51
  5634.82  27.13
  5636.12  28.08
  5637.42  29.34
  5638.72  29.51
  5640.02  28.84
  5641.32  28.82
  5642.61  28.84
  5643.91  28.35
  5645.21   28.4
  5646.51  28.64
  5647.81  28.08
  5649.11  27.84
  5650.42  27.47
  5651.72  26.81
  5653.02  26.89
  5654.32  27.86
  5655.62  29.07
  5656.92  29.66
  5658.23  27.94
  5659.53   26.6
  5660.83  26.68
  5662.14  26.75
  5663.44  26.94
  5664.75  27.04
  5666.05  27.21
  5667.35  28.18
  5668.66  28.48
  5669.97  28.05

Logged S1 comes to 0.98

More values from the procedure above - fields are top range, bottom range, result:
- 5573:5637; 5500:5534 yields 1.01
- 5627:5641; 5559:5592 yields 0.99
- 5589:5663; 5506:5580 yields 0.98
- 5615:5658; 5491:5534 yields 1.01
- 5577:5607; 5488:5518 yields 1.01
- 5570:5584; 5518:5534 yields 1.07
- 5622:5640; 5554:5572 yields 1.02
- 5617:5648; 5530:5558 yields 1.01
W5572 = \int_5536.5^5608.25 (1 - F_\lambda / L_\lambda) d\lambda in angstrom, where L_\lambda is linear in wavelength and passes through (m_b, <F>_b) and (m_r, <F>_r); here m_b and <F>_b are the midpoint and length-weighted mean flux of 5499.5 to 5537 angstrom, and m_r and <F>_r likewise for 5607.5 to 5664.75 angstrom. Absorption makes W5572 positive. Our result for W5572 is -0.9 angstrom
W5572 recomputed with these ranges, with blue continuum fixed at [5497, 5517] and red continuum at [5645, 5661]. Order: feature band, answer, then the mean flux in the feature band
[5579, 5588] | 0.4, 26.4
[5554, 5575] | 0.3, 27.4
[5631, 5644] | -0.2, 28.3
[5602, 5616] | 0.3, 27.2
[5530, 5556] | -0.3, 28.1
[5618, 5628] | -0.2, 28.4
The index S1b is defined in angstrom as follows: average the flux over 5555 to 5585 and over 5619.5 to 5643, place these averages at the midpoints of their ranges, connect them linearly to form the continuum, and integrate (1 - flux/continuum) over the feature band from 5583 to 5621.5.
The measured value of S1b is 1.4 angstrom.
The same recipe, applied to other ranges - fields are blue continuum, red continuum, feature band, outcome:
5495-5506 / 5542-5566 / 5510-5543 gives -0.66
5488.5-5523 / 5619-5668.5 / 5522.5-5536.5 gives 0.26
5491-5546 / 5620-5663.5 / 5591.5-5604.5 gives 0.26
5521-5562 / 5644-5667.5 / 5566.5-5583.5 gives -0.78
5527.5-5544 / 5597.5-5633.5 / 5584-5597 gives 0.36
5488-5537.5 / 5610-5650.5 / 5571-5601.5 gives -0.37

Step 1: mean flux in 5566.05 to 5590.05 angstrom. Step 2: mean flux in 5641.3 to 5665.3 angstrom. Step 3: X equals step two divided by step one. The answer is 0.98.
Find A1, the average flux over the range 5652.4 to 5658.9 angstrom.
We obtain 28.3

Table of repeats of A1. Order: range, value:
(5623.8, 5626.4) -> 27.9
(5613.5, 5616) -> 24.6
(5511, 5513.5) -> 27.6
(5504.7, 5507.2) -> 27.1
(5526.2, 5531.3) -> 27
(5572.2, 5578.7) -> 33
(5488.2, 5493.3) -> 27.9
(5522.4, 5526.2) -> 28.3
